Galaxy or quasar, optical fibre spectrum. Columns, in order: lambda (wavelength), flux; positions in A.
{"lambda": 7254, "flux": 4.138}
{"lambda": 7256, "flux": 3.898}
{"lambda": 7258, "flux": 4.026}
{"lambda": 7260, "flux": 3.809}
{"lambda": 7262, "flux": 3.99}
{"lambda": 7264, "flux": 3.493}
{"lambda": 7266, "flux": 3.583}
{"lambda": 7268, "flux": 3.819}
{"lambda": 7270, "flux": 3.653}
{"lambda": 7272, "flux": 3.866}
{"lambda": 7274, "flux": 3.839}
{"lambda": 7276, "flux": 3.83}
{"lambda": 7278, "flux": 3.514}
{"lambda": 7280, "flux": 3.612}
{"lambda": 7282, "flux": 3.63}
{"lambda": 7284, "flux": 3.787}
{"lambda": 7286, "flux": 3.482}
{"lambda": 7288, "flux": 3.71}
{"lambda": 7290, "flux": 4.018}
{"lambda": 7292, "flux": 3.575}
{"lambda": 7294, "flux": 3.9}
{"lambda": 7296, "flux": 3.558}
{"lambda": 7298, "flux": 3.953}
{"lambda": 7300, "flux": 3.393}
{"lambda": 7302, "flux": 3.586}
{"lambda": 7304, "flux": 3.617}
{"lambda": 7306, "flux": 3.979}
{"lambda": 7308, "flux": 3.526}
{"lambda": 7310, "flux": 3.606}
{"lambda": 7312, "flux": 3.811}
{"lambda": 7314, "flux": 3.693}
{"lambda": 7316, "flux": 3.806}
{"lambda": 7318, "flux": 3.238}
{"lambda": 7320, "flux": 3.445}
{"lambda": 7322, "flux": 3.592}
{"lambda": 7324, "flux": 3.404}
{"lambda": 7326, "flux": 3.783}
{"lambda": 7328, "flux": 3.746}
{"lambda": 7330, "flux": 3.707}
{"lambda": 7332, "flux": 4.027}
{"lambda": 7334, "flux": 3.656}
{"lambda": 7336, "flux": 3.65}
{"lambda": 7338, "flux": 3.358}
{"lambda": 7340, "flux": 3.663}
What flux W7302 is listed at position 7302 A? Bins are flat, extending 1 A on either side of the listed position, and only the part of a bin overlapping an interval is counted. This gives 3.586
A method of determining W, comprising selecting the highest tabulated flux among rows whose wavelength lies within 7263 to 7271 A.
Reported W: 3.819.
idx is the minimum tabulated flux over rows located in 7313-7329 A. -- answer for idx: 3.238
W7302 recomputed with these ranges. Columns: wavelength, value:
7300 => 3.393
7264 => 3.493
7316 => 3.806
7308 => 3.526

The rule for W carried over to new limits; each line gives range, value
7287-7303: 4.018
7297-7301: 3.953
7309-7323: 3.811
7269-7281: 3.866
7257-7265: 4.026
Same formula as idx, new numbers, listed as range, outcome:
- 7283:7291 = 3.482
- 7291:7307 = 3.393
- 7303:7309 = 3.526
